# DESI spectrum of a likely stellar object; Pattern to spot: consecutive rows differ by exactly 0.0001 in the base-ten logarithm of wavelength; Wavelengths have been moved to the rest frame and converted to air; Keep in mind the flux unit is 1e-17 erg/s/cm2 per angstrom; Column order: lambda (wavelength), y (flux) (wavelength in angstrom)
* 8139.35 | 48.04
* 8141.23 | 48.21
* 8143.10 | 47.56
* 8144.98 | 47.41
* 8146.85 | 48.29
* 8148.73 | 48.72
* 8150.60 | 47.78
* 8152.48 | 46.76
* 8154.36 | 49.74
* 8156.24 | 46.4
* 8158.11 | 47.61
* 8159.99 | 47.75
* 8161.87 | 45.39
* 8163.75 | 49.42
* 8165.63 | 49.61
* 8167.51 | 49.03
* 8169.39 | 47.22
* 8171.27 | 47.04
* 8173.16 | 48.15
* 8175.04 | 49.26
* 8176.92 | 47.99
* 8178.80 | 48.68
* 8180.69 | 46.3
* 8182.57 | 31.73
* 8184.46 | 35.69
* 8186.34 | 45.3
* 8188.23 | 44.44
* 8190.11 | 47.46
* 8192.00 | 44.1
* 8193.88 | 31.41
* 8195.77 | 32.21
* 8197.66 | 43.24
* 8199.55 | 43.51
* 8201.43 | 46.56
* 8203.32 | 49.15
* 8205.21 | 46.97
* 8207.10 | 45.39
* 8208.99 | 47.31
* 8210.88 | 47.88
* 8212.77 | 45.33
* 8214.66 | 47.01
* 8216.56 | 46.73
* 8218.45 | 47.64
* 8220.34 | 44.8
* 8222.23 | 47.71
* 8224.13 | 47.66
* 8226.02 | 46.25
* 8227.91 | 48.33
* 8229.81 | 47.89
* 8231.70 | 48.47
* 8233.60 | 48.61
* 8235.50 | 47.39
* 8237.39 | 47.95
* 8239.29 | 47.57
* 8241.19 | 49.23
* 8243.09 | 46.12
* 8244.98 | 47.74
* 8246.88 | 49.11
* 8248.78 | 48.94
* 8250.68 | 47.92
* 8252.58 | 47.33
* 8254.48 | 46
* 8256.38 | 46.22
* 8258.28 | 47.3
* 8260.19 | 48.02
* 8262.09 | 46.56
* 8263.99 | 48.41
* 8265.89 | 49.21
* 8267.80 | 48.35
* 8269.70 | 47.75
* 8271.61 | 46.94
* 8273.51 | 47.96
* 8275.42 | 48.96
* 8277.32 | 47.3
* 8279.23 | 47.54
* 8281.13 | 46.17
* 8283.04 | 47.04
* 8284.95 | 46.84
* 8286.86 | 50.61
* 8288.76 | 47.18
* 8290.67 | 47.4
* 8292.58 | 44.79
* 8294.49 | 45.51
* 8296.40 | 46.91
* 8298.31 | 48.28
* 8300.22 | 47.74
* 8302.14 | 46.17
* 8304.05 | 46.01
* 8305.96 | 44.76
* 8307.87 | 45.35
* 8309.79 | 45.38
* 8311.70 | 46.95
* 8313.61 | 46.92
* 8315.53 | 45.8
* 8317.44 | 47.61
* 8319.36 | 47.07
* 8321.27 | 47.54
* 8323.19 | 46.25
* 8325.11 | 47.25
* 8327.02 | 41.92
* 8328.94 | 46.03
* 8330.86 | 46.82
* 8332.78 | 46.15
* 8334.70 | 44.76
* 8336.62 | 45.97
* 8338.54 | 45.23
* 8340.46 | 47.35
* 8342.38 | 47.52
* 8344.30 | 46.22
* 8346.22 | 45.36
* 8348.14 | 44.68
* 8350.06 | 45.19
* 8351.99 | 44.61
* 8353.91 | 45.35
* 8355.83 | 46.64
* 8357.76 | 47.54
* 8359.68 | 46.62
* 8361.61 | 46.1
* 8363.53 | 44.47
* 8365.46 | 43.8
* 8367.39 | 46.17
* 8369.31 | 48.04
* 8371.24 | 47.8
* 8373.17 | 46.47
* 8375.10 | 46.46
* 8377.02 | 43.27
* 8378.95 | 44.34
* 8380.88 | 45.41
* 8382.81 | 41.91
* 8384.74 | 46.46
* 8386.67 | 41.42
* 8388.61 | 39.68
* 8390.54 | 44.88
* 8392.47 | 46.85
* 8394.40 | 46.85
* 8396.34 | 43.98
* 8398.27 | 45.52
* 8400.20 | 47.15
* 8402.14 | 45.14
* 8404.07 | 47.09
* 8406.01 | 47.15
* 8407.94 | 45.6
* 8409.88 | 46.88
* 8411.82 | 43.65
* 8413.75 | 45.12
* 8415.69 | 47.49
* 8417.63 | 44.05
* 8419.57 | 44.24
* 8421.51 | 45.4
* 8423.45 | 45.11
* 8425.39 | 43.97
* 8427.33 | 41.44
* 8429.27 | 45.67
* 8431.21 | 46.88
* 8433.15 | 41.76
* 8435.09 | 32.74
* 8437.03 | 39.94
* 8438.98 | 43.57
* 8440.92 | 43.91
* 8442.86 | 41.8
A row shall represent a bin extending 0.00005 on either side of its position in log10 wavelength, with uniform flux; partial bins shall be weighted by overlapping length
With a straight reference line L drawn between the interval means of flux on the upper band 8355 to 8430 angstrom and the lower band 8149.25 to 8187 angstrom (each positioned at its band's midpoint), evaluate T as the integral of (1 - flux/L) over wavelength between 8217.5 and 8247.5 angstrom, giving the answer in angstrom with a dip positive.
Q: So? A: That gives -1.0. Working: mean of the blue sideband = 46.4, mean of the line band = 47.6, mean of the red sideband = 45.3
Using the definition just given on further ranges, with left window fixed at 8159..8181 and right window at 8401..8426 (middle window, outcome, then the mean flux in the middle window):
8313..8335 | 0.1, 46.2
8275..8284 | -0.1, 47.3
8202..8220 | 0.2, 46.9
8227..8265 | -0.4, 47.8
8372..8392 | 0.7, 44.1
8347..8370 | 0.2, 45.7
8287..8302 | -0.1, 47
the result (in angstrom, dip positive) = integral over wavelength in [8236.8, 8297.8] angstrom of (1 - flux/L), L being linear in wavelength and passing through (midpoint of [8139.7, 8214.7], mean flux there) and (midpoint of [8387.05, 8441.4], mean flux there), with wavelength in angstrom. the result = -3.2 angstrom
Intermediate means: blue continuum 45.7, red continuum 44.3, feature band 47.5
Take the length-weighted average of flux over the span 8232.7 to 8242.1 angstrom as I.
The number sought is 48.1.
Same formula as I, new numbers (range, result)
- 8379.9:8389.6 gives 43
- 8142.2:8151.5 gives 48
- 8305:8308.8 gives 45.1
